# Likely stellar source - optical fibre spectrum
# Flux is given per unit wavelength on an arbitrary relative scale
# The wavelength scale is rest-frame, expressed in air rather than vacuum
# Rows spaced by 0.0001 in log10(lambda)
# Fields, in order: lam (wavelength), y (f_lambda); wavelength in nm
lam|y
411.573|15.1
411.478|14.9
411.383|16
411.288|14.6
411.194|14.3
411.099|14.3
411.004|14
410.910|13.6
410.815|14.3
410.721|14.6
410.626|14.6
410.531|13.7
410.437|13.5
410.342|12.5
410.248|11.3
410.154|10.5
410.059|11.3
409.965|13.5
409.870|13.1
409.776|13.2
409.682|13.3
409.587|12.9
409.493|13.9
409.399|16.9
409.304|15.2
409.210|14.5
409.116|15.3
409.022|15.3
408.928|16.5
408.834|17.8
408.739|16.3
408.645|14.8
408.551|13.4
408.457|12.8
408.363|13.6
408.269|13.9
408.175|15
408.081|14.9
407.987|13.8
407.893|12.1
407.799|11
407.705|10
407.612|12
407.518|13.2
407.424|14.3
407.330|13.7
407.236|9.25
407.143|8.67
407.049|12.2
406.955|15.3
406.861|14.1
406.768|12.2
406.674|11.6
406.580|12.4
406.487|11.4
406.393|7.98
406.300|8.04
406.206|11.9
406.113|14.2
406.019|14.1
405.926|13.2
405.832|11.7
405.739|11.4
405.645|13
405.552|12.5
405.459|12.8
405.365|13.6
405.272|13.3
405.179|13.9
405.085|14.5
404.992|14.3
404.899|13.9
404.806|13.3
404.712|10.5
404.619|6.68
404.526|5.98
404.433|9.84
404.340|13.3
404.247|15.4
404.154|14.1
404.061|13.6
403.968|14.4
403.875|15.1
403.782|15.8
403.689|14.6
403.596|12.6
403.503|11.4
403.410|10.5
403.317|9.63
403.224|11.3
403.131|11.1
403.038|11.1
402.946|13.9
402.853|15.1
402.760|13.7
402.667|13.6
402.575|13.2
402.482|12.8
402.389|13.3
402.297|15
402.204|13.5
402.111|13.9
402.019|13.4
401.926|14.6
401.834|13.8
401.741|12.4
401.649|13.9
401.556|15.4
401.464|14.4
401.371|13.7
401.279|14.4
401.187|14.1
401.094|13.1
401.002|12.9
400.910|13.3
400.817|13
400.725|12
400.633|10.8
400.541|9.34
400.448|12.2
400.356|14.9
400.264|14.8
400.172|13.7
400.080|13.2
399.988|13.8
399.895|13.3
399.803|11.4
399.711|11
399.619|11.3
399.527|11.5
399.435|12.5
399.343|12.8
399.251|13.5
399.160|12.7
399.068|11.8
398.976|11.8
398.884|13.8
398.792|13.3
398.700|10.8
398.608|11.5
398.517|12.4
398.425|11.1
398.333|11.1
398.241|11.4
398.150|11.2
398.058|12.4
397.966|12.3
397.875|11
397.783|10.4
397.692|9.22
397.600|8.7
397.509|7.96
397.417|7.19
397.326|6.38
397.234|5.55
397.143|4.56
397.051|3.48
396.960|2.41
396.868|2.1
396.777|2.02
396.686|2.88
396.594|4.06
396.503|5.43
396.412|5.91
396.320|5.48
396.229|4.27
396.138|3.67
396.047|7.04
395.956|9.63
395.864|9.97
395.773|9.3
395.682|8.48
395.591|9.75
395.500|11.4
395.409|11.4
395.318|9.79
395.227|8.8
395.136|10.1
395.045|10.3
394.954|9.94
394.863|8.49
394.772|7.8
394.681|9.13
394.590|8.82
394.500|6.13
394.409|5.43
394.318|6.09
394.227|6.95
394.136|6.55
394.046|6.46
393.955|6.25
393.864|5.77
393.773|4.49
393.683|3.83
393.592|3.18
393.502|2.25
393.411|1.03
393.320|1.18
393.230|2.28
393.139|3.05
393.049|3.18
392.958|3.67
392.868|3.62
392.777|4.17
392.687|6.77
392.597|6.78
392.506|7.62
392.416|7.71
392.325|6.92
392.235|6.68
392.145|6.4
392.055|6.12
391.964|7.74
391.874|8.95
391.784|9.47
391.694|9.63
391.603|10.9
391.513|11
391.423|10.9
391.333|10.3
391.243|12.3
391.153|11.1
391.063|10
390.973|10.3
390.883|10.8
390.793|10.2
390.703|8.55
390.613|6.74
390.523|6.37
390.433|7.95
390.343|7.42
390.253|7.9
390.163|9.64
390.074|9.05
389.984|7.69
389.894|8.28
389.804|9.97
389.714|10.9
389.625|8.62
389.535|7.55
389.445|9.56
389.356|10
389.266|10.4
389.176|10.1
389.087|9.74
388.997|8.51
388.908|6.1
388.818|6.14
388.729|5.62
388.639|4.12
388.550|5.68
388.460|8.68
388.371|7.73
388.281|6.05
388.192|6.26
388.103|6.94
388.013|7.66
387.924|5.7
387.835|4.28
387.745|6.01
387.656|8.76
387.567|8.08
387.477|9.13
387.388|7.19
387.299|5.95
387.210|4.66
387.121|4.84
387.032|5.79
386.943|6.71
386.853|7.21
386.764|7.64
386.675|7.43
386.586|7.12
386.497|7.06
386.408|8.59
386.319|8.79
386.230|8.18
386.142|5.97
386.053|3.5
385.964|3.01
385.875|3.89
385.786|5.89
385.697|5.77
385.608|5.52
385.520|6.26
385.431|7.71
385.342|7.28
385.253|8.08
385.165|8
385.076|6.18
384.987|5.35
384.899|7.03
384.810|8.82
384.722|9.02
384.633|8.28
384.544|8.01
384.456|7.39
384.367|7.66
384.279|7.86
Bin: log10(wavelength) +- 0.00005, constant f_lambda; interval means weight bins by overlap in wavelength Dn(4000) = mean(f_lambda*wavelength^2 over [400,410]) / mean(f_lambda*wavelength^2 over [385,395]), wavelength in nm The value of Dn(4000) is 2.0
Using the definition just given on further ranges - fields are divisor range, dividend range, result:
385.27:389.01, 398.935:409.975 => 2.18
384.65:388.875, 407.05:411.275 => 2.29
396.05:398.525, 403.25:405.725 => 1.83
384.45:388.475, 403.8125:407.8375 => 2.00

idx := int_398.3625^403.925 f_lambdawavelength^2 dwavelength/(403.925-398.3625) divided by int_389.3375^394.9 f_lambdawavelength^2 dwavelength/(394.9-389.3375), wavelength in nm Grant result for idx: 1.9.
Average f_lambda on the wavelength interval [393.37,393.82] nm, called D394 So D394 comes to 2.98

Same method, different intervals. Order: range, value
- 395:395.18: 10.2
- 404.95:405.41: 13.9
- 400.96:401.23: 13.4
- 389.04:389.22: 9.92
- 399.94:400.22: 13.5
